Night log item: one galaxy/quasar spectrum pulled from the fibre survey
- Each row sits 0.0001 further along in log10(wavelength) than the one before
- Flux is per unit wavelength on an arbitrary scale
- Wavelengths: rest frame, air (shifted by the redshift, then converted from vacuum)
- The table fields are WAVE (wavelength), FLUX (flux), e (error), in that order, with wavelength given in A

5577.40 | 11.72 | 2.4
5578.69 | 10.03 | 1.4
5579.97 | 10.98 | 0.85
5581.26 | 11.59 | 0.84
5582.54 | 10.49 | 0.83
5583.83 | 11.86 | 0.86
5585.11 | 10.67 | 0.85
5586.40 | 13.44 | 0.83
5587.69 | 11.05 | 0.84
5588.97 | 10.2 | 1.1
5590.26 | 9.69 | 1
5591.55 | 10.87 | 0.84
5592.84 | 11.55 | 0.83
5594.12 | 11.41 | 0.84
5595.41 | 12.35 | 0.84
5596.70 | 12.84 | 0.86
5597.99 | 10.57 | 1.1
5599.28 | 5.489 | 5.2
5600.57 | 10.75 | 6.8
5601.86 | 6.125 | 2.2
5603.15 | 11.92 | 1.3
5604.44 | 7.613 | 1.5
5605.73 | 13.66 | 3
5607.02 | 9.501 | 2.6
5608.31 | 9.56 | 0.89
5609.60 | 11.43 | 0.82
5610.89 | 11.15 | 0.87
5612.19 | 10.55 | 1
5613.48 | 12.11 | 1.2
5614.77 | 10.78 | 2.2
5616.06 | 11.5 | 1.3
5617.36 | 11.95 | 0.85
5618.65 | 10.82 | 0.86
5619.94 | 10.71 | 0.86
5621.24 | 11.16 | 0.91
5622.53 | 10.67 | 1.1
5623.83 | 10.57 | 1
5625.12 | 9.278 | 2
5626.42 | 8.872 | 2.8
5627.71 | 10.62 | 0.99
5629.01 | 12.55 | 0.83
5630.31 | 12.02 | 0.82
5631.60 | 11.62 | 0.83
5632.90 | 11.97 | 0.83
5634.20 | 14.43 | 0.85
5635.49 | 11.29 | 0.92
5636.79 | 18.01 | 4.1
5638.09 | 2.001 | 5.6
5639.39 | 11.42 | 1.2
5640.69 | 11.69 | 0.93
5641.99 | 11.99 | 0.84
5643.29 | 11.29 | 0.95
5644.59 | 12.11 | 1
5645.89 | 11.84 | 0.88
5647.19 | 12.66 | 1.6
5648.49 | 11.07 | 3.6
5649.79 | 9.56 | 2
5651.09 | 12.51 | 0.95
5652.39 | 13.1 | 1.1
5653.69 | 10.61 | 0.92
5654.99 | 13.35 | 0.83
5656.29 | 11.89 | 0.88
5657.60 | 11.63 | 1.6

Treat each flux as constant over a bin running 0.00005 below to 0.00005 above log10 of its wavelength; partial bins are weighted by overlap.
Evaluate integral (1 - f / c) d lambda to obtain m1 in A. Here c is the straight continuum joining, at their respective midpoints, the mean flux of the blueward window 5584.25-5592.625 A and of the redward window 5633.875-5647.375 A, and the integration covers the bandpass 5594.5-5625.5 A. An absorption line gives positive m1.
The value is 1.9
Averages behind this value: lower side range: 11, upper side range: 11.6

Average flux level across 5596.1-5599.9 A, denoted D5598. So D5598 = 9.62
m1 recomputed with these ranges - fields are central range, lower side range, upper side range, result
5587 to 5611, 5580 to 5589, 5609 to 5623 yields 1.9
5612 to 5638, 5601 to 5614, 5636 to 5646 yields -1.3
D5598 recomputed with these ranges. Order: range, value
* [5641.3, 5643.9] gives 11.6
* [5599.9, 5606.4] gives 10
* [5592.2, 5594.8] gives 11.5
